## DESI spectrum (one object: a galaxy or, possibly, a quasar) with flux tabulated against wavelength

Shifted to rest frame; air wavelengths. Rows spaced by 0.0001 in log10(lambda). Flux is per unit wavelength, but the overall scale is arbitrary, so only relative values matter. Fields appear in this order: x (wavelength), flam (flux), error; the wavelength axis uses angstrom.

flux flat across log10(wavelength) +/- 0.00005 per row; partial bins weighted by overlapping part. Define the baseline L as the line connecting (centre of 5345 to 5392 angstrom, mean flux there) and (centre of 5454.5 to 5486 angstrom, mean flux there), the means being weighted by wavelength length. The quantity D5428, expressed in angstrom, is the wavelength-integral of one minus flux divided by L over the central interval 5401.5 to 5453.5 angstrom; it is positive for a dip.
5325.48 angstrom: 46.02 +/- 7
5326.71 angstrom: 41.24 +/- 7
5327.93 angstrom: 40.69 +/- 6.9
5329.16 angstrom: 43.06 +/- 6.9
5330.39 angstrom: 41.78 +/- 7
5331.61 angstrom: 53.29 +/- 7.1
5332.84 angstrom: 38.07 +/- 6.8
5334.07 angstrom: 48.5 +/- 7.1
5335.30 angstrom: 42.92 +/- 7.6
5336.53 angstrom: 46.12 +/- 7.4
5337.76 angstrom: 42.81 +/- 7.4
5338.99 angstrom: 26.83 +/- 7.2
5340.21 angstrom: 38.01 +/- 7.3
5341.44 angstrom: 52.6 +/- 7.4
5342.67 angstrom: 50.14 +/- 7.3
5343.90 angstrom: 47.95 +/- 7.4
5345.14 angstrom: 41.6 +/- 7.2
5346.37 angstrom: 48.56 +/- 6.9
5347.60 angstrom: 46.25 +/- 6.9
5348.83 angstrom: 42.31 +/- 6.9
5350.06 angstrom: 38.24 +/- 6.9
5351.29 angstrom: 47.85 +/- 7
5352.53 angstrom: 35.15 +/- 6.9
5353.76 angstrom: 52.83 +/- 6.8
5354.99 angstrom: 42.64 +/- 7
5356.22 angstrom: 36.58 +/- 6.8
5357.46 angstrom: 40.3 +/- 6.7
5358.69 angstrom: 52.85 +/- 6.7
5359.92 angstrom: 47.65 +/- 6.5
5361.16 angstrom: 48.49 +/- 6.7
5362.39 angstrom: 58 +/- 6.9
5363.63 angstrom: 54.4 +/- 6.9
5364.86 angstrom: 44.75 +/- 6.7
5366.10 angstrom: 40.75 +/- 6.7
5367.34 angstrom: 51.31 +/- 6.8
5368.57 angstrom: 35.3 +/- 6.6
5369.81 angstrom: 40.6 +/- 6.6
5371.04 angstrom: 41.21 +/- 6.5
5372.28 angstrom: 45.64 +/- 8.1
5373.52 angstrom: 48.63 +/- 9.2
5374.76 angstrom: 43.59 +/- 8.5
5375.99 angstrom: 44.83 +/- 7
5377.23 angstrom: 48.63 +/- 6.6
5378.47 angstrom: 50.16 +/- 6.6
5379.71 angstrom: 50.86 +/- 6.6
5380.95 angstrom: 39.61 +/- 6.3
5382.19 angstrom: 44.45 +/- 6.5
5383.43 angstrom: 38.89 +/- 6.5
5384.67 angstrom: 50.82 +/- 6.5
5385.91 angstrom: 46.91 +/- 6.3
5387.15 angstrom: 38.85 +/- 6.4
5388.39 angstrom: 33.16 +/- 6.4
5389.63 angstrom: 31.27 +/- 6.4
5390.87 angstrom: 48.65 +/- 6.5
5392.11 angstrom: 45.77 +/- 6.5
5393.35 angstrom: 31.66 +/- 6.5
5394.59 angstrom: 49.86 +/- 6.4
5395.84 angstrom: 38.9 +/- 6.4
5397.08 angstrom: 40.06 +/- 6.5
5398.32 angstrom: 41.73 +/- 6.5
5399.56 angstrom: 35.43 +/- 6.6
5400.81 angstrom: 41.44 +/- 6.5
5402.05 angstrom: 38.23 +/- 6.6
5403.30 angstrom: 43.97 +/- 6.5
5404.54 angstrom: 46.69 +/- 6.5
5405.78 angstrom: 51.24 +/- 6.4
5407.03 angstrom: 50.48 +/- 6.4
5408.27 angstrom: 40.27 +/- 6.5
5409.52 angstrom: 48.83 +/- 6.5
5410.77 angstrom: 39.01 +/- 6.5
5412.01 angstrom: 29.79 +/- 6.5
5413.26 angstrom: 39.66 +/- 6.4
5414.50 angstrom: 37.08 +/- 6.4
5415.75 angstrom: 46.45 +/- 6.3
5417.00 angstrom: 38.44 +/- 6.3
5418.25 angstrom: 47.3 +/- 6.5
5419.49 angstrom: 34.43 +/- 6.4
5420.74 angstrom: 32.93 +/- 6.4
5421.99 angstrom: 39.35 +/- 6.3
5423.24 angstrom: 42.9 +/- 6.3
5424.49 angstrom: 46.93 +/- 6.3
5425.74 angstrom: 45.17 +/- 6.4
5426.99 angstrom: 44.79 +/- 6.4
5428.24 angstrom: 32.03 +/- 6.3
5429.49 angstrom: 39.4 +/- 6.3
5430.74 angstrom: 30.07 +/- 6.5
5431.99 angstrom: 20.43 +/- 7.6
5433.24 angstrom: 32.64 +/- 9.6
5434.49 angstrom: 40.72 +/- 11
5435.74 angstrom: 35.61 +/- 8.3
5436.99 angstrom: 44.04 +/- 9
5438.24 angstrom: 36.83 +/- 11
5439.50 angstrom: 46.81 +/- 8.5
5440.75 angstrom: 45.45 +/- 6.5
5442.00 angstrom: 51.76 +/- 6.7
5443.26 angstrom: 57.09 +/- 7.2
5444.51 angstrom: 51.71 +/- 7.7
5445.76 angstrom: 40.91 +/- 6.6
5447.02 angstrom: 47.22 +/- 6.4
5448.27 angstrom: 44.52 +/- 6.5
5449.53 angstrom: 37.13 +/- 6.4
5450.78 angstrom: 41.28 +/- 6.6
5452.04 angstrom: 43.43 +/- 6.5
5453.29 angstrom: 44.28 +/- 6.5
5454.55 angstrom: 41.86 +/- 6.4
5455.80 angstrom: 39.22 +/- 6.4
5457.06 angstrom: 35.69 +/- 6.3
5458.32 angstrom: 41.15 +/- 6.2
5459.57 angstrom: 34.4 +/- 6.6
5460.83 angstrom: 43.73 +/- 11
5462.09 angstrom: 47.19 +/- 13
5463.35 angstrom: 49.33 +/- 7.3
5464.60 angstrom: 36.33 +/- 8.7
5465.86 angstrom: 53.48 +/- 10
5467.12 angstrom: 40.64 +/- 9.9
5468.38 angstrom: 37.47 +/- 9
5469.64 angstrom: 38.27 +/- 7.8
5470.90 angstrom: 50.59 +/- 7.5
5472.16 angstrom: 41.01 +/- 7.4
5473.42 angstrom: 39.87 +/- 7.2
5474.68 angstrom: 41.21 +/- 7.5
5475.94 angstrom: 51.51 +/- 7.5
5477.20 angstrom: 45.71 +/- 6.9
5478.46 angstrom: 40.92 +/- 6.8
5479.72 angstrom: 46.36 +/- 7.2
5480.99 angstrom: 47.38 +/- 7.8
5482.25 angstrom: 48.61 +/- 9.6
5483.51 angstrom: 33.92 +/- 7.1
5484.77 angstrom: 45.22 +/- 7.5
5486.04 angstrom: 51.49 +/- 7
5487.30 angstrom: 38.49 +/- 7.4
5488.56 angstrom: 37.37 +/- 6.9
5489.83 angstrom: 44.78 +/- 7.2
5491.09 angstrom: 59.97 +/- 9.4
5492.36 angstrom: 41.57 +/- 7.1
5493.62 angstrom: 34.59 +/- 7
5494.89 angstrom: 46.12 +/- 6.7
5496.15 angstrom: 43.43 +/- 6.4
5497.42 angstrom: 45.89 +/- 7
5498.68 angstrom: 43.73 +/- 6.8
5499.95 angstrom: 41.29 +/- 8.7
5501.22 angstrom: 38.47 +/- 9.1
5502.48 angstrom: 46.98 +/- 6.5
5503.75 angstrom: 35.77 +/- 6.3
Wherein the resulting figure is 2.49 angstrom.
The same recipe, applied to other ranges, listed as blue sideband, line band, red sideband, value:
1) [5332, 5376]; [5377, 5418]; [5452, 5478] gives 1.4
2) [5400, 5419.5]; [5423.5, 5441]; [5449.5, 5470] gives 1.4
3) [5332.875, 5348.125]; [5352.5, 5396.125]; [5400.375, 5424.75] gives -1.5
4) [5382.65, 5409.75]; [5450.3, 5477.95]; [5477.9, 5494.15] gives 0.6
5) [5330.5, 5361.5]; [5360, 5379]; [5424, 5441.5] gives -1.6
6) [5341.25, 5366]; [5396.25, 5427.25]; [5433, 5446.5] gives 2.3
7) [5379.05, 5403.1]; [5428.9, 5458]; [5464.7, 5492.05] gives 1.3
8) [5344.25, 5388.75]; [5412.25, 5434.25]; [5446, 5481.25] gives 2.8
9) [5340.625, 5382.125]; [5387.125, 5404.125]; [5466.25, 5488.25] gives 1.9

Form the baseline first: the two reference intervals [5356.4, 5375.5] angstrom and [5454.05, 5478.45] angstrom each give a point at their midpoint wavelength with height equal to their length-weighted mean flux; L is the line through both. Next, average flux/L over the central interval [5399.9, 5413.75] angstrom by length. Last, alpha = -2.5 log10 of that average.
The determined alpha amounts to 0.05 mag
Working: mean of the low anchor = 46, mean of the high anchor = 42.5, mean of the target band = 42.6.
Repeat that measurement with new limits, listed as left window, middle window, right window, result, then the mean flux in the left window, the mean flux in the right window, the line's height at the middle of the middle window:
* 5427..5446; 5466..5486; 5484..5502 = -0.02 mag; 40.5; 43.7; 42.7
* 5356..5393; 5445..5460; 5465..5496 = 0.08 mag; 44.7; 44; 44.2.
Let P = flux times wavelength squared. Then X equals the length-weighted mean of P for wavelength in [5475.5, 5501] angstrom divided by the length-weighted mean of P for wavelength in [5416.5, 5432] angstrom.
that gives 1.17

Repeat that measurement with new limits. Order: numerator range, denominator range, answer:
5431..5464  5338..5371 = 0.97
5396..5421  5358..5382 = 0.90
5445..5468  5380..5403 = 1.06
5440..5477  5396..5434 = 1.11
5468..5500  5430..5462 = 1.08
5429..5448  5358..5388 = 0.92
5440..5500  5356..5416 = 1.04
